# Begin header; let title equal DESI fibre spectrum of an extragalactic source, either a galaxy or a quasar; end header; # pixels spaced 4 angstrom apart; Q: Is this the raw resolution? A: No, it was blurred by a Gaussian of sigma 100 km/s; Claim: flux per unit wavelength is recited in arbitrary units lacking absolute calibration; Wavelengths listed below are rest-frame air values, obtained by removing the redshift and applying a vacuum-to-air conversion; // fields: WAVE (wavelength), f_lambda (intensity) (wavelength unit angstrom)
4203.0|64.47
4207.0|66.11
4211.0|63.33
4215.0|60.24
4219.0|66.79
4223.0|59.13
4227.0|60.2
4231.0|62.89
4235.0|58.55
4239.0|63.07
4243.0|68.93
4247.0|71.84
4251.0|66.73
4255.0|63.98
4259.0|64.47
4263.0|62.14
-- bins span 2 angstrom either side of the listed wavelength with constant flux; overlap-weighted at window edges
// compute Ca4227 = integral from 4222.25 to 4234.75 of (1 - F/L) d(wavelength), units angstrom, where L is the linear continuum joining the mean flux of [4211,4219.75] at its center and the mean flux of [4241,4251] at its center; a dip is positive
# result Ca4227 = 1.00 angstrom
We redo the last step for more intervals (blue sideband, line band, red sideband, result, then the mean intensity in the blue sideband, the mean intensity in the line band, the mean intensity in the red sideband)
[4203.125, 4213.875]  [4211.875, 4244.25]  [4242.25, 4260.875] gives 1.59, 64.3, 62.4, 67.1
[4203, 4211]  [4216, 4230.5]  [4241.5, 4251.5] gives 1.05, 65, 62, 69.5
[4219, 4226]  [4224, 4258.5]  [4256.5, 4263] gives -0.96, 61.5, 64.4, 63.7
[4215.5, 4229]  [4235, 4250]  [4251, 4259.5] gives -0.70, 61.8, 66.6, 64.8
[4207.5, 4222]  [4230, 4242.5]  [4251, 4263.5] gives 0.30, 63.4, 62.3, 64.2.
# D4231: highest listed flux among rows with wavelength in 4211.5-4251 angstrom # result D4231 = 71.84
